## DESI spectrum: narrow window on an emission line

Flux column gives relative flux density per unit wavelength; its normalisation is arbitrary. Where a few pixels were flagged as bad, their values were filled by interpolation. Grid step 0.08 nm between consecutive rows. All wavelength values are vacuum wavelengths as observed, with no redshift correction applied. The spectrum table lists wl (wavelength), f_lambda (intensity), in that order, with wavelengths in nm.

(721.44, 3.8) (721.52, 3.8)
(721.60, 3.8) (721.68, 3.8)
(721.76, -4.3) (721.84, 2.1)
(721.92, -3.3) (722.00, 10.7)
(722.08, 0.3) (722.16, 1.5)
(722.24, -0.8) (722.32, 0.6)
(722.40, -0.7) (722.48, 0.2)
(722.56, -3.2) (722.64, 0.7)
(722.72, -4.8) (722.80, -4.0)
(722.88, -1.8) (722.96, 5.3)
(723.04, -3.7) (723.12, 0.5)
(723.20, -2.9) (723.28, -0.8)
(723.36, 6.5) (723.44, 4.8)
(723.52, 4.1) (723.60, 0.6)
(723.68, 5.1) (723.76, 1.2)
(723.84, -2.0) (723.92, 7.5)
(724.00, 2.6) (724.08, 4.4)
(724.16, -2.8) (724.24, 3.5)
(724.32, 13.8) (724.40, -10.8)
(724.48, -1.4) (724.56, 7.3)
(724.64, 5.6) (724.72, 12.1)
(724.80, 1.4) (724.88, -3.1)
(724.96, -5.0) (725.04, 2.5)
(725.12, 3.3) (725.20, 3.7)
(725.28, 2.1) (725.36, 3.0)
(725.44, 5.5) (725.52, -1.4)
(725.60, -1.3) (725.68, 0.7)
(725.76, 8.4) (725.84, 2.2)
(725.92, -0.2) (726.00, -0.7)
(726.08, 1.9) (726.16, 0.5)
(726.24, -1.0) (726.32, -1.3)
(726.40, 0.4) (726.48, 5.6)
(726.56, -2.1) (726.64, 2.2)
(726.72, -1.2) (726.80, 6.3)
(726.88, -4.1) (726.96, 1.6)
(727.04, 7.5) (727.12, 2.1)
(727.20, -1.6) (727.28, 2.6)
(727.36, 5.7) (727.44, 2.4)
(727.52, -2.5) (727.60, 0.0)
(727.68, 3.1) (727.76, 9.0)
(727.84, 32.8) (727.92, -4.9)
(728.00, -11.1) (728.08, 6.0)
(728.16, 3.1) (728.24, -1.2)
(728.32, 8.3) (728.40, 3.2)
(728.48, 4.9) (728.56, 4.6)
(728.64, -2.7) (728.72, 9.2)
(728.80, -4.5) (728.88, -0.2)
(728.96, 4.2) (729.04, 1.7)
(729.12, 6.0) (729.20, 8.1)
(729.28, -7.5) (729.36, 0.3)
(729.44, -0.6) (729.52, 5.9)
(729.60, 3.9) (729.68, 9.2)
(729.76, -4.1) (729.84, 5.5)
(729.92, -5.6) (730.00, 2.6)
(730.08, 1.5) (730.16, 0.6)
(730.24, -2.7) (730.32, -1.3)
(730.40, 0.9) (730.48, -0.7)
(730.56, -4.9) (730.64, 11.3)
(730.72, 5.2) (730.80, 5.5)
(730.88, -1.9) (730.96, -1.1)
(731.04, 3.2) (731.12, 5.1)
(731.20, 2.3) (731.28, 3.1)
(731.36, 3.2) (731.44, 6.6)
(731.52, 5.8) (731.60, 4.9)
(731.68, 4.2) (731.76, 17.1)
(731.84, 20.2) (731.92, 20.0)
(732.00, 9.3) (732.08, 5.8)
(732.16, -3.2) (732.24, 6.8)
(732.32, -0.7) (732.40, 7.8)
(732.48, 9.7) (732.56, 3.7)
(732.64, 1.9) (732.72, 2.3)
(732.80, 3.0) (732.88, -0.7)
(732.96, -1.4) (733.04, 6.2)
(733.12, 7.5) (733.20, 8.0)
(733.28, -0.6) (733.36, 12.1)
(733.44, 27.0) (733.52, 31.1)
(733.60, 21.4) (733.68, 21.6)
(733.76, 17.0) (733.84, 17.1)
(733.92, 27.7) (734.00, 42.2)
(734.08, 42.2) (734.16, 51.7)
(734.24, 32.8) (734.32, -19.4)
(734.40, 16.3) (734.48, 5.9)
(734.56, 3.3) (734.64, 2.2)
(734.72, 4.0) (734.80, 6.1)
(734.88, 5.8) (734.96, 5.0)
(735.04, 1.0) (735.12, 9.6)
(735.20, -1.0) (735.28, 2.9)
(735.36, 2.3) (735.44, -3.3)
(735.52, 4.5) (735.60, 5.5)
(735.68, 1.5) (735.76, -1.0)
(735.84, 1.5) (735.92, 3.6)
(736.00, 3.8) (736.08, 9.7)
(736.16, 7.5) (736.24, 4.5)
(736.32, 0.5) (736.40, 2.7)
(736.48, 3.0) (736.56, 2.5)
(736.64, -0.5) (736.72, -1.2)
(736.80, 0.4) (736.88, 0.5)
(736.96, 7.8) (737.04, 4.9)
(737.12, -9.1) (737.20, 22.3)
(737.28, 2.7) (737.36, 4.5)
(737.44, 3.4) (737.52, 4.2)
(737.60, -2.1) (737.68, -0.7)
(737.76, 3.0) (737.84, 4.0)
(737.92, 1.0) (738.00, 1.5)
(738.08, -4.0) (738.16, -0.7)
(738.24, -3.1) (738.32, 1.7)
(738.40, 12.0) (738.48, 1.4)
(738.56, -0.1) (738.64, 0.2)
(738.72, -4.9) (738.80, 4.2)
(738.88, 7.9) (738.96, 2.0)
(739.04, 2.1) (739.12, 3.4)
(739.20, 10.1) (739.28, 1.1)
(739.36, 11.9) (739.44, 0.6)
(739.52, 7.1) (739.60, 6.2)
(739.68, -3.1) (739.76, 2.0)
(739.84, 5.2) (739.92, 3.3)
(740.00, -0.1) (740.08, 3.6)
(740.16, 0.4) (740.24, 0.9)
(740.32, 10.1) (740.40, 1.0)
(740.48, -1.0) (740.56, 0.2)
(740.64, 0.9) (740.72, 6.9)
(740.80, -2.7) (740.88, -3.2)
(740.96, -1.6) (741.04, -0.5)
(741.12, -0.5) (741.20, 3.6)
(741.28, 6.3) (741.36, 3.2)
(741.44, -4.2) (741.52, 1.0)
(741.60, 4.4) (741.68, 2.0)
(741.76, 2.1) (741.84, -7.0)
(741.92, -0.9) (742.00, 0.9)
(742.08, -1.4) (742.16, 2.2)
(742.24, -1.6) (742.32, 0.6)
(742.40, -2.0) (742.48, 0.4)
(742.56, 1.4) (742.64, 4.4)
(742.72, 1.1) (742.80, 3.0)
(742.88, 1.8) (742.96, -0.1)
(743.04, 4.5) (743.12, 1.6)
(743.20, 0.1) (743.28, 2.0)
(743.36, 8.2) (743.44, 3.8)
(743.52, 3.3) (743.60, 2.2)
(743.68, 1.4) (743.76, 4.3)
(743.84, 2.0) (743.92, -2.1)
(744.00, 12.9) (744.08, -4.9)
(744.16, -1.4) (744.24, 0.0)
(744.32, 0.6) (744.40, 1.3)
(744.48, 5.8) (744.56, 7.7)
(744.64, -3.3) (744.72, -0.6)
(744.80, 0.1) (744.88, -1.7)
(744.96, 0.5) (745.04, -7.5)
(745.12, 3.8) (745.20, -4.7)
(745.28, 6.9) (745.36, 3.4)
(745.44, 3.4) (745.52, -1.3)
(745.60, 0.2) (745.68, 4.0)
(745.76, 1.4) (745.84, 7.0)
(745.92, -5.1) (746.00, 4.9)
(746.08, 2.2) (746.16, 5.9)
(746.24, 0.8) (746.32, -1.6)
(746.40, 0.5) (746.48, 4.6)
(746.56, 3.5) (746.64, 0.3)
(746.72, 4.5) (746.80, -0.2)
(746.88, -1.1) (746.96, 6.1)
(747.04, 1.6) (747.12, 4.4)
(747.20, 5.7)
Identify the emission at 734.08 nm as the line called [O II] 3727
